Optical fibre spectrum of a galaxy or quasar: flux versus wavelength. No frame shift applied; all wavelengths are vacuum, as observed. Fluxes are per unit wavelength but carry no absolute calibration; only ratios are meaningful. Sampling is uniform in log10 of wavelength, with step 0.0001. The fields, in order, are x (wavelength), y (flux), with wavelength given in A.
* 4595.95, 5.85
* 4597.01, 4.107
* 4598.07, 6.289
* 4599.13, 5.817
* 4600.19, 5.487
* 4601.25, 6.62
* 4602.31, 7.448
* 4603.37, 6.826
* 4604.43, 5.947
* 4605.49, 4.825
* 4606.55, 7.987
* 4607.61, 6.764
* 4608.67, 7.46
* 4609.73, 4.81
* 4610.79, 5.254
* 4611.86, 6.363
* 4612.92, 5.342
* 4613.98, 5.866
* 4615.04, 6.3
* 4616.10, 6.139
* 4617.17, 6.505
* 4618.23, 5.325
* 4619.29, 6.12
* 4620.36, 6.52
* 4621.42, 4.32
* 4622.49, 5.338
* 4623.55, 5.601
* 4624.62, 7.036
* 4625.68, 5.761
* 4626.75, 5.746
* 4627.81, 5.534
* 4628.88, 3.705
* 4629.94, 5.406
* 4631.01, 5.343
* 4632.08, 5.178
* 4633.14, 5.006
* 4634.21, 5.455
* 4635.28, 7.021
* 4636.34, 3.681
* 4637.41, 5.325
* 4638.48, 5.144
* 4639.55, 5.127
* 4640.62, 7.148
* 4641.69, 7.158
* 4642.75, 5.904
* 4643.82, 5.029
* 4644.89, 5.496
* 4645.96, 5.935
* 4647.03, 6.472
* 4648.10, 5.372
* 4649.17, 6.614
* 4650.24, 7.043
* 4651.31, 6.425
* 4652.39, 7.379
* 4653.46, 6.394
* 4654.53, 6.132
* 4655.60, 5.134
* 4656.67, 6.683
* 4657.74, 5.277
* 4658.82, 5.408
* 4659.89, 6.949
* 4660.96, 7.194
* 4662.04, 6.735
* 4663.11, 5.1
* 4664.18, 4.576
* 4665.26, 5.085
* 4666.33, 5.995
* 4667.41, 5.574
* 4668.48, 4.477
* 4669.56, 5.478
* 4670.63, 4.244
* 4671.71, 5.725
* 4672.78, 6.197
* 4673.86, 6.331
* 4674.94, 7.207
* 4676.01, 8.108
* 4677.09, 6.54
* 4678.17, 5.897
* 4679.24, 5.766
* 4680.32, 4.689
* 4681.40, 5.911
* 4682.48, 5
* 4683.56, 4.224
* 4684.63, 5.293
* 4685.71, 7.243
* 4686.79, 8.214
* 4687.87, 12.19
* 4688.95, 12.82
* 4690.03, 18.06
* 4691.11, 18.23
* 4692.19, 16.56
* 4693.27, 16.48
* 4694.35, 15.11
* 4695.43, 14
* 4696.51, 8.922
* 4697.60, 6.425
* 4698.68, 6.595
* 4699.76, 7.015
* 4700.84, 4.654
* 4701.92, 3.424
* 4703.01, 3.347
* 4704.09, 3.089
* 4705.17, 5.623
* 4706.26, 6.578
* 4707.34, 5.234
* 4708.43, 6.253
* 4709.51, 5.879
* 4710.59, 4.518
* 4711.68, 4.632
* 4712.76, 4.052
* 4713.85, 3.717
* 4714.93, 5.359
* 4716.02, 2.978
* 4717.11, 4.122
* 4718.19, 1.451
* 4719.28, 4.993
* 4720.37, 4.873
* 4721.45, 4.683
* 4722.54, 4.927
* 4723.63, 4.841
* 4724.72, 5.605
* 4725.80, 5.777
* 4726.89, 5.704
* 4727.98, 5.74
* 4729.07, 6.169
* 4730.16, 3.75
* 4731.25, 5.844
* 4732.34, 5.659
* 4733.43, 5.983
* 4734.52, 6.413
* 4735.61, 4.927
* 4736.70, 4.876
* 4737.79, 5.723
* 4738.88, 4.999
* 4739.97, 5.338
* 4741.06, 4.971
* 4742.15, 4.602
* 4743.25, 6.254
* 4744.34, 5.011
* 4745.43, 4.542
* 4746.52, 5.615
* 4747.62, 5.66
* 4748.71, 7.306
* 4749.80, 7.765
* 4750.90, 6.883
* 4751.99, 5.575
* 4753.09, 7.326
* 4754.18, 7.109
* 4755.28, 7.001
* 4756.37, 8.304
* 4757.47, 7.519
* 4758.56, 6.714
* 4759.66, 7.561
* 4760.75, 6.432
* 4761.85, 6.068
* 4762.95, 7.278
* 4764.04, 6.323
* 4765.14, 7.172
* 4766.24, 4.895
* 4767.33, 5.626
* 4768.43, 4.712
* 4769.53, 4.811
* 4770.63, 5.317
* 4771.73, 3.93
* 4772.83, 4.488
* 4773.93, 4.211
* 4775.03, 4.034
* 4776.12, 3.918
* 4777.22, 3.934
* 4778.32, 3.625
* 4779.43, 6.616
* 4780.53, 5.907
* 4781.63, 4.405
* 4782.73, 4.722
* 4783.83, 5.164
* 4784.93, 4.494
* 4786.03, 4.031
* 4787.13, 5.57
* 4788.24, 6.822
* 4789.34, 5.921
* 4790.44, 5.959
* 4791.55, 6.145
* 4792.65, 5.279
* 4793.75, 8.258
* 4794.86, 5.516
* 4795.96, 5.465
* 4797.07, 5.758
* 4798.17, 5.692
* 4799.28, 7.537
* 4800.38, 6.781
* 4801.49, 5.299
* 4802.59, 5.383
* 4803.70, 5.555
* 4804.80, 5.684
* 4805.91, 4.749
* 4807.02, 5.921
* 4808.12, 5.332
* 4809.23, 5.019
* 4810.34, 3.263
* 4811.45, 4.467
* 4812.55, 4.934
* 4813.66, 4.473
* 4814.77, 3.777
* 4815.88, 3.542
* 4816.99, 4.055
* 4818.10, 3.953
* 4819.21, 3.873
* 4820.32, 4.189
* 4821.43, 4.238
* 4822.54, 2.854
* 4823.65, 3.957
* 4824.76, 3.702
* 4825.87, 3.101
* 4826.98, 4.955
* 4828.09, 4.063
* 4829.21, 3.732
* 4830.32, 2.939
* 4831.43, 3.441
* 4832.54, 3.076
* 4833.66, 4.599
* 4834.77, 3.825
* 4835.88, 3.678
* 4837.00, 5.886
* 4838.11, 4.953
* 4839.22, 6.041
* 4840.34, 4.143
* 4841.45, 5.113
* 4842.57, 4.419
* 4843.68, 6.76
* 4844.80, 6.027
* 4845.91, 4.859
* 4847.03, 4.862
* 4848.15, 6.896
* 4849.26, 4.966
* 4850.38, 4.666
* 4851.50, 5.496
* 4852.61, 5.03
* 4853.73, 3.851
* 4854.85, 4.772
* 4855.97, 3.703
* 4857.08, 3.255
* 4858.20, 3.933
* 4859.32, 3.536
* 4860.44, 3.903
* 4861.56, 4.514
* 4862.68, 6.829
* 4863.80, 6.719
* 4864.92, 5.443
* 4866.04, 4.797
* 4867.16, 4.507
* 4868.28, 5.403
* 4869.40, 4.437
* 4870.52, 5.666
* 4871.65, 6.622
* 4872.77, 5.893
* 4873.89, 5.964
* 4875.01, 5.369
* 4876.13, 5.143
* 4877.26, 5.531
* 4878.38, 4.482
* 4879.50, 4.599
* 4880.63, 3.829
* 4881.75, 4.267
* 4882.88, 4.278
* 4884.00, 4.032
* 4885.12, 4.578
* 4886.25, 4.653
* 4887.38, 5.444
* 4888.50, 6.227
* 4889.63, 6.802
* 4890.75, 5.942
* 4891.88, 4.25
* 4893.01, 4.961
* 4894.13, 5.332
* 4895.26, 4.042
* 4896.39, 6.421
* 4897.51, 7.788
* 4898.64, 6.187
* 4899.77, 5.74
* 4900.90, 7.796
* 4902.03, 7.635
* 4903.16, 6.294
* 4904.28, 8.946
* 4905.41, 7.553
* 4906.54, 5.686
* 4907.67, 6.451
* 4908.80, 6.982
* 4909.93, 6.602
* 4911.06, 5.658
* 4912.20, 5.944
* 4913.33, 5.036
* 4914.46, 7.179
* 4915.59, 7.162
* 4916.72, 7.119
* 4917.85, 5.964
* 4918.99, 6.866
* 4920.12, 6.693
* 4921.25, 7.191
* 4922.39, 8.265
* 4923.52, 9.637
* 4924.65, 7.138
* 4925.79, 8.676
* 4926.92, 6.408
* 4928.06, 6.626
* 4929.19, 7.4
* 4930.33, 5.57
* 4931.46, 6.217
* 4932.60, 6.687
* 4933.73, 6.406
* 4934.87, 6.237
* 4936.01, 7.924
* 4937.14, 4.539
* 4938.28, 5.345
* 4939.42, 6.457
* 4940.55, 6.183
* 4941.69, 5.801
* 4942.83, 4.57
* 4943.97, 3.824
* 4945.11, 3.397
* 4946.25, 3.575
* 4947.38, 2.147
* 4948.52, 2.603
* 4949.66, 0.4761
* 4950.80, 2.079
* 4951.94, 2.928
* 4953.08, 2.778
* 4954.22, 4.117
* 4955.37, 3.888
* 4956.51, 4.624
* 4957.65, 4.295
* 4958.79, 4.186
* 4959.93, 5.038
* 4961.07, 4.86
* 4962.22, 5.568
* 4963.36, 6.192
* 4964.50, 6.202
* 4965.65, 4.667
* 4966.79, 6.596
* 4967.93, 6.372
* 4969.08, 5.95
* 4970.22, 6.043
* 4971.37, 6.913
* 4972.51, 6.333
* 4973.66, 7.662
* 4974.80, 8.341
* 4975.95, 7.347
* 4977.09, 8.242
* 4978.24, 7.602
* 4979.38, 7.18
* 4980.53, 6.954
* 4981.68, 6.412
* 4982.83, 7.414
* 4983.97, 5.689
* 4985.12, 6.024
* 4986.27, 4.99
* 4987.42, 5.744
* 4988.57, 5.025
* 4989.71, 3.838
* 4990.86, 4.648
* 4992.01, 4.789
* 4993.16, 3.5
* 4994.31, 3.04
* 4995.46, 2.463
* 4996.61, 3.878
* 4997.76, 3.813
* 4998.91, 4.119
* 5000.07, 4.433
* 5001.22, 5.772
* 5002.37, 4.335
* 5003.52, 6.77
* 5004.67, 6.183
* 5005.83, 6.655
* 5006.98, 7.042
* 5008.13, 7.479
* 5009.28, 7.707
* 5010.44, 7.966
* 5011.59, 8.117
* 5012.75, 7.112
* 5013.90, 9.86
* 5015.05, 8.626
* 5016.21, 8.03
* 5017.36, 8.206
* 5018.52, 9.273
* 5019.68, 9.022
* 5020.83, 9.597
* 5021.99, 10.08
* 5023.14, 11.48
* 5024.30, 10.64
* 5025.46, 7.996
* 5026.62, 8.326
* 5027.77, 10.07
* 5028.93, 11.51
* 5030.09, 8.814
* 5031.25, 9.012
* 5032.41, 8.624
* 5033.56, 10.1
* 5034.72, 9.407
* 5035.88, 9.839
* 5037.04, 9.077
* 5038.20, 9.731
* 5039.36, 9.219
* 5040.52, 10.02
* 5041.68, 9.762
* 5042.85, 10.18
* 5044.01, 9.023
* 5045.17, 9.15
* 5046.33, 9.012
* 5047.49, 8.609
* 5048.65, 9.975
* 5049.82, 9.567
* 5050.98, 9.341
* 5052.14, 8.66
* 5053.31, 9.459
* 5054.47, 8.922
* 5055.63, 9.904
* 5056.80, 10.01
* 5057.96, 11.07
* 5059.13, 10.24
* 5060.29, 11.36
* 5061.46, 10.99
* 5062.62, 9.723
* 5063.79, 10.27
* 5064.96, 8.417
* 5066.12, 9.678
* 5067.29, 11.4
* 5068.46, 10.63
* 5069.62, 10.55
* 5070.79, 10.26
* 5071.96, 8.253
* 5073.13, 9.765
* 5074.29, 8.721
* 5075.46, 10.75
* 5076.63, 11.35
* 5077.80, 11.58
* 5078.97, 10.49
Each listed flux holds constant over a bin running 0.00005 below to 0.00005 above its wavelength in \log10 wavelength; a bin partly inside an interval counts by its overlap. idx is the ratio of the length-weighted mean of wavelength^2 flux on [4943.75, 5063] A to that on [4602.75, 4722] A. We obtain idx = 1.29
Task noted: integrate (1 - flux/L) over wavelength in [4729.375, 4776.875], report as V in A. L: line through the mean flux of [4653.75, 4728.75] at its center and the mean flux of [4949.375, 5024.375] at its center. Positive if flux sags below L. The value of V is 5.39 A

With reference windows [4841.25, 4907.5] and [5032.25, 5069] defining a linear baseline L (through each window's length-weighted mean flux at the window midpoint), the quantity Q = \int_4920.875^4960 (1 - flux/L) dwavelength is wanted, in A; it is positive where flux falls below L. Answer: 9.6 A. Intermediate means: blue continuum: 5.38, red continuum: 9.74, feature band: 5.22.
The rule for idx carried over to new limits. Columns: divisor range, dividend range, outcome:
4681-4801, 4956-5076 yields 1.41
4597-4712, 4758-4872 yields 0.81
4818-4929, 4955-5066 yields 1.48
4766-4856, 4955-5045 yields 1.58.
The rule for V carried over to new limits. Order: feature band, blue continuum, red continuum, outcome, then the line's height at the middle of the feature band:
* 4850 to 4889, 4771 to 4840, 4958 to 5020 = 2.85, 5.28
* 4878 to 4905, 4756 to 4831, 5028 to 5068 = 5.05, 6.9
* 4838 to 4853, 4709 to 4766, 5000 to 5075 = 3.40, 6.88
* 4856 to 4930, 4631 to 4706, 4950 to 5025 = 5.81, 6.41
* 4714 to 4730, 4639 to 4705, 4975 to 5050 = 5.48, 7.22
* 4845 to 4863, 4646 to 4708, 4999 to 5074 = 7.60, 8.12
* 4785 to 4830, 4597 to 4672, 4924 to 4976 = 5.07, 5.58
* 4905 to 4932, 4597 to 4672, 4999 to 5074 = 4.23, 8.1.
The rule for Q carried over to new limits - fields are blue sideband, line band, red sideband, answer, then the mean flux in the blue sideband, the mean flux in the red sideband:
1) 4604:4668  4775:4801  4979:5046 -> 4.0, 5.86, 7.49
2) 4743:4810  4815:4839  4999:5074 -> 9.1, 5.76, 9.04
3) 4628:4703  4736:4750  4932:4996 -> 2.1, 6.95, 5.23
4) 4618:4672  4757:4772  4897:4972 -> -0.8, 5.72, 5.81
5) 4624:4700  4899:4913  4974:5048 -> 1.2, 7.02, 7.55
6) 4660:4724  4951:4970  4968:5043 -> 6.3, 6.76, 7.37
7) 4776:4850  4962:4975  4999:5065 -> 2.3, 4.9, 8.92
